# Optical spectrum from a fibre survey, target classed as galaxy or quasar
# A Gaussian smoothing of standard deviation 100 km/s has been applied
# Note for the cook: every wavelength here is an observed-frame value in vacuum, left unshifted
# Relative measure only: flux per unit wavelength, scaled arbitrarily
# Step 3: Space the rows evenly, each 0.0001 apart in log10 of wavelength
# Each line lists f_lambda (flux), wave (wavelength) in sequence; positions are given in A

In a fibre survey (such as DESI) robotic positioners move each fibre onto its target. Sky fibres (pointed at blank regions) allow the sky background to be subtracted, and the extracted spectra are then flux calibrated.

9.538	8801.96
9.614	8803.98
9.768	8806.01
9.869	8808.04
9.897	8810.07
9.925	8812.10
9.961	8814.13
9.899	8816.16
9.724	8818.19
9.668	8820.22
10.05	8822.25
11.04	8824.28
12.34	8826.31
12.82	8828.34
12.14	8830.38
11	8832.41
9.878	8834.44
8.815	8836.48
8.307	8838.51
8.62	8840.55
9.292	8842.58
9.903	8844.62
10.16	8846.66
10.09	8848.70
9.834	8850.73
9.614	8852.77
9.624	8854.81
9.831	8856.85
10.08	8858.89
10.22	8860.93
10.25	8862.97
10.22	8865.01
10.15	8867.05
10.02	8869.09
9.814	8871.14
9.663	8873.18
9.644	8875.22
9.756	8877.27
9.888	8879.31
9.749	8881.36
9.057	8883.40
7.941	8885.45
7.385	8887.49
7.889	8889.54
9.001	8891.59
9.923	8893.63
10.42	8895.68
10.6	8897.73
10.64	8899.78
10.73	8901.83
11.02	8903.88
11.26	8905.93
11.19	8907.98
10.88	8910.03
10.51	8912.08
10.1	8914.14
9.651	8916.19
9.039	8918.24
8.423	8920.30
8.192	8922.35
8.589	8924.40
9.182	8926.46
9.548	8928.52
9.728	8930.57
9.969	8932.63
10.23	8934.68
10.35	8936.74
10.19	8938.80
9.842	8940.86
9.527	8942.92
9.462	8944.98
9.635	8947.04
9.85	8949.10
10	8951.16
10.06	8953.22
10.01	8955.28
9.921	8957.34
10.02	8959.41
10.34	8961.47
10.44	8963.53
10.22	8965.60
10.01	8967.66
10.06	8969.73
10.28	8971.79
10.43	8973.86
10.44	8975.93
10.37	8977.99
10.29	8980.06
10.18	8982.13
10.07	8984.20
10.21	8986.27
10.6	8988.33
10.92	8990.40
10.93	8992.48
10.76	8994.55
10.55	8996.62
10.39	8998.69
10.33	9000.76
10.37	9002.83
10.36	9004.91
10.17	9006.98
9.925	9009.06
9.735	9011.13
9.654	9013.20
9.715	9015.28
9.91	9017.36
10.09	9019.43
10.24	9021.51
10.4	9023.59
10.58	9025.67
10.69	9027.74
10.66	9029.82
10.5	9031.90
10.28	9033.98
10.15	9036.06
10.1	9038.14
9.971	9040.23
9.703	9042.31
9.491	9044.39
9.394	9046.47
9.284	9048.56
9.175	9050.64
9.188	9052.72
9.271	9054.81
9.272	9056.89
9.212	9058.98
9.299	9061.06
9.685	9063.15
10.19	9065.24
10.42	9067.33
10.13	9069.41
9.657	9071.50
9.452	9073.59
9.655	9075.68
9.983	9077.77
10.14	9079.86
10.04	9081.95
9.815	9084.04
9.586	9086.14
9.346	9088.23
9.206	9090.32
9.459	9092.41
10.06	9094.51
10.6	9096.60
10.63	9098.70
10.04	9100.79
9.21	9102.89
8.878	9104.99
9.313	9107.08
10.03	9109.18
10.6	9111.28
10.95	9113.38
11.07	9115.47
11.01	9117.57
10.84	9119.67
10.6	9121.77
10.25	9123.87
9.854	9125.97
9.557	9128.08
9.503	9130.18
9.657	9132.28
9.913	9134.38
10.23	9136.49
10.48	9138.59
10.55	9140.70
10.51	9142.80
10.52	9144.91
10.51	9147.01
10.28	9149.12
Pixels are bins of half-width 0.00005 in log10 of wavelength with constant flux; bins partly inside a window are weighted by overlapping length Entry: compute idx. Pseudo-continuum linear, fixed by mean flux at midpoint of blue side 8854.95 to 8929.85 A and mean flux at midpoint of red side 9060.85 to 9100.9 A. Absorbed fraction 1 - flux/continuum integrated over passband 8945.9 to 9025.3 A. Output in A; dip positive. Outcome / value -3.3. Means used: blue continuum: 9.73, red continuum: 9.88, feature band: 10.2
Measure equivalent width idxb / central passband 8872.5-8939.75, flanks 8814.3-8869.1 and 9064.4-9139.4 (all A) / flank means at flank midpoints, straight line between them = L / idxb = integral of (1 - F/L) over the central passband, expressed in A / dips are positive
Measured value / 2.6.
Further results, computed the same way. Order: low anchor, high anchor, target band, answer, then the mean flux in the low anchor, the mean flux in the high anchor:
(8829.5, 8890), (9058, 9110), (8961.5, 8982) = -1.23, 9.64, 9.76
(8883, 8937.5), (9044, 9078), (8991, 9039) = -3.42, 9.69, 9.57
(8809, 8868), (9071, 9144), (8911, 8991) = 1.27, 10.1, 10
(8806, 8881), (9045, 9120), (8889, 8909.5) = -0.70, 10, 9.83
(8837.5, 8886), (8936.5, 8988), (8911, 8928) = 1.18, 9.67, 10.1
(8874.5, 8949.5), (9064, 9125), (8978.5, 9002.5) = -1.52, 9.7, 10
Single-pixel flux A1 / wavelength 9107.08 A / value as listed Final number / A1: 9.313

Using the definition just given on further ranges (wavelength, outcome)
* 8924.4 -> 8.589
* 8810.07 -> 9.897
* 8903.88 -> 11.02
